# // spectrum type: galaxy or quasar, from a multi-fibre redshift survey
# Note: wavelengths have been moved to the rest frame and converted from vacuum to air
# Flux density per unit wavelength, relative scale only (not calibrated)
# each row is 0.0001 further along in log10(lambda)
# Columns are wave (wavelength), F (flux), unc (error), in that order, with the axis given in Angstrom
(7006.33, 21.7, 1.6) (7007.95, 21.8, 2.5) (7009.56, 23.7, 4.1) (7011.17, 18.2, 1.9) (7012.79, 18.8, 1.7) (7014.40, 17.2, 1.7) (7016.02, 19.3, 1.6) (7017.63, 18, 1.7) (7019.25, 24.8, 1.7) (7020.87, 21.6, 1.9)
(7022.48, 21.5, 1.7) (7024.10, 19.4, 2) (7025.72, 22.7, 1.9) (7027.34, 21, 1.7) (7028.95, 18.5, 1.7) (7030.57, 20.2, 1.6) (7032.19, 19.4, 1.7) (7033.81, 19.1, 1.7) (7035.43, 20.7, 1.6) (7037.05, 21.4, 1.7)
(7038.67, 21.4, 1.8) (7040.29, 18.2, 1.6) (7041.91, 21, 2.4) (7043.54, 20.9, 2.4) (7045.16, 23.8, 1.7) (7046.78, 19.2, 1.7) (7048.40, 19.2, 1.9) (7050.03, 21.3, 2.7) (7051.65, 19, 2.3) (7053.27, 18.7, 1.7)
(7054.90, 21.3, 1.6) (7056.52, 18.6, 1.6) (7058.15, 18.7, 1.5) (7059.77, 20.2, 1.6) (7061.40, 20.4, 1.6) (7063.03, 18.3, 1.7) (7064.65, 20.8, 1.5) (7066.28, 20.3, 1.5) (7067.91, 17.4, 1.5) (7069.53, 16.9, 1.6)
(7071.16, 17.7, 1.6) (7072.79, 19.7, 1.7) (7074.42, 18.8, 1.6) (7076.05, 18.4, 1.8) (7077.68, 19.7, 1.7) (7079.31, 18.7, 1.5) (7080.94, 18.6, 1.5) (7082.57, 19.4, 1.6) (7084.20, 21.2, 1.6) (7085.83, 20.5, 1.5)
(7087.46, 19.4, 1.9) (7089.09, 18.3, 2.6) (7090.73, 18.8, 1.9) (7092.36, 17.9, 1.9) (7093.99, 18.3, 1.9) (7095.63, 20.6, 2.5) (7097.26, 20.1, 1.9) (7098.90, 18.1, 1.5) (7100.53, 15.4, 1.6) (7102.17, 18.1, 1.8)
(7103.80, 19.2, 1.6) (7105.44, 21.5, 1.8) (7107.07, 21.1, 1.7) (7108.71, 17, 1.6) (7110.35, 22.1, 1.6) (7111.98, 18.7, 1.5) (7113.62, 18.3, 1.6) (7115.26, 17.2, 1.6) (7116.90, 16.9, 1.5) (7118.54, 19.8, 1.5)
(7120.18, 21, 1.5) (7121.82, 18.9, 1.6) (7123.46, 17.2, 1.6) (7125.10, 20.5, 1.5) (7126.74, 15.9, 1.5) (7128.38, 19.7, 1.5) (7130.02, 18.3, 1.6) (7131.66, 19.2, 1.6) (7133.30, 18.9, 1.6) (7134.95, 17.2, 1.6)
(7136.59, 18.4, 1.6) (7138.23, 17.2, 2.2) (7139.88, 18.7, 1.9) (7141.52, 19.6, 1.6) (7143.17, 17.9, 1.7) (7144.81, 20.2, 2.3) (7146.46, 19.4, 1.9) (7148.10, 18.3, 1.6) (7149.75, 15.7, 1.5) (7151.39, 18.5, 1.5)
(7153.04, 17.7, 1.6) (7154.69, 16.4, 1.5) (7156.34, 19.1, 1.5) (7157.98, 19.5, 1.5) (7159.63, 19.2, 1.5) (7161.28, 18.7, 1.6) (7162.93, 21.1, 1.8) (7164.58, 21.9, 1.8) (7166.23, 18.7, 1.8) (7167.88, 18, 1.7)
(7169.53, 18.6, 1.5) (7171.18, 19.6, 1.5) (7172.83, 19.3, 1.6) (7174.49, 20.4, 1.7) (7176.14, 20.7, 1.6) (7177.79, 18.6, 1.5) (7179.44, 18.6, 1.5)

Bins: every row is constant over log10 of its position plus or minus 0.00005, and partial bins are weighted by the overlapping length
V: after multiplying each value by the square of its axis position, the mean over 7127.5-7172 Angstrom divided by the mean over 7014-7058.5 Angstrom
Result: 1.0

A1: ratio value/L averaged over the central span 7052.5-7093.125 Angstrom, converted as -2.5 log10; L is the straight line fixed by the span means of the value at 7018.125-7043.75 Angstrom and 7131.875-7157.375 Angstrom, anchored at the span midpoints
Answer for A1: 0.04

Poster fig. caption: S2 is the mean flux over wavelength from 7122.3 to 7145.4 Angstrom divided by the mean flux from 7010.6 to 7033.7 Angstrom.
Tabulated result 0.9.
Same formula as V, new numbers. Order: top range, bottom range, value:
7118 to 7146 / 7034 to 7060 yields 0.95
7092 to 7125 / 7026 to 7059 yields 0.96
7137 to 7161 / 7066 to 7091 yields 0.99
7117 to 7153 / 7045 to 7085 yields 0.98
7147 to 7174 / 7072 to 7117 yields 1.01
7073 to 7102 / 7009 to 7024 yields 0.95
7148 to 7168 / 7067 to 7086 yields 1.01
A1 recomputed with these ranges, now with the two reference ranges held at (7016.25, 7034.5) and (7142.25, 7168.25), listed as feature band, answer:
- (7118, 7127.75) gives 0.020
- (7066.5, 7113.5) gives 0.037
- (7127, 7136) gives 0.036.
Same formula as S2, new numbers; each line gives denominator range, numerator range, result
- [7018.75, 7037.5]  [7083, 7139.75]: 0.91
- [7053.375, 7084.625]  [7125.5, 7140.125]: 0.95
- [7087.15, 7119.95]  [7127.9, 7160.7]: 0.98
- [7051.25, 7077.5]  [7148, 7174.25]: 0.99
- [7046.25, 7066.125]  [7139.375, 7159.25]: 0.94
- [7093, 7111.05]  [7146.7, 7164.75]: 0.97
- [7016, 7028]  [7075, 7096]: 0.91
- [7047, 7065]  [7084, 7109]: 0.97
